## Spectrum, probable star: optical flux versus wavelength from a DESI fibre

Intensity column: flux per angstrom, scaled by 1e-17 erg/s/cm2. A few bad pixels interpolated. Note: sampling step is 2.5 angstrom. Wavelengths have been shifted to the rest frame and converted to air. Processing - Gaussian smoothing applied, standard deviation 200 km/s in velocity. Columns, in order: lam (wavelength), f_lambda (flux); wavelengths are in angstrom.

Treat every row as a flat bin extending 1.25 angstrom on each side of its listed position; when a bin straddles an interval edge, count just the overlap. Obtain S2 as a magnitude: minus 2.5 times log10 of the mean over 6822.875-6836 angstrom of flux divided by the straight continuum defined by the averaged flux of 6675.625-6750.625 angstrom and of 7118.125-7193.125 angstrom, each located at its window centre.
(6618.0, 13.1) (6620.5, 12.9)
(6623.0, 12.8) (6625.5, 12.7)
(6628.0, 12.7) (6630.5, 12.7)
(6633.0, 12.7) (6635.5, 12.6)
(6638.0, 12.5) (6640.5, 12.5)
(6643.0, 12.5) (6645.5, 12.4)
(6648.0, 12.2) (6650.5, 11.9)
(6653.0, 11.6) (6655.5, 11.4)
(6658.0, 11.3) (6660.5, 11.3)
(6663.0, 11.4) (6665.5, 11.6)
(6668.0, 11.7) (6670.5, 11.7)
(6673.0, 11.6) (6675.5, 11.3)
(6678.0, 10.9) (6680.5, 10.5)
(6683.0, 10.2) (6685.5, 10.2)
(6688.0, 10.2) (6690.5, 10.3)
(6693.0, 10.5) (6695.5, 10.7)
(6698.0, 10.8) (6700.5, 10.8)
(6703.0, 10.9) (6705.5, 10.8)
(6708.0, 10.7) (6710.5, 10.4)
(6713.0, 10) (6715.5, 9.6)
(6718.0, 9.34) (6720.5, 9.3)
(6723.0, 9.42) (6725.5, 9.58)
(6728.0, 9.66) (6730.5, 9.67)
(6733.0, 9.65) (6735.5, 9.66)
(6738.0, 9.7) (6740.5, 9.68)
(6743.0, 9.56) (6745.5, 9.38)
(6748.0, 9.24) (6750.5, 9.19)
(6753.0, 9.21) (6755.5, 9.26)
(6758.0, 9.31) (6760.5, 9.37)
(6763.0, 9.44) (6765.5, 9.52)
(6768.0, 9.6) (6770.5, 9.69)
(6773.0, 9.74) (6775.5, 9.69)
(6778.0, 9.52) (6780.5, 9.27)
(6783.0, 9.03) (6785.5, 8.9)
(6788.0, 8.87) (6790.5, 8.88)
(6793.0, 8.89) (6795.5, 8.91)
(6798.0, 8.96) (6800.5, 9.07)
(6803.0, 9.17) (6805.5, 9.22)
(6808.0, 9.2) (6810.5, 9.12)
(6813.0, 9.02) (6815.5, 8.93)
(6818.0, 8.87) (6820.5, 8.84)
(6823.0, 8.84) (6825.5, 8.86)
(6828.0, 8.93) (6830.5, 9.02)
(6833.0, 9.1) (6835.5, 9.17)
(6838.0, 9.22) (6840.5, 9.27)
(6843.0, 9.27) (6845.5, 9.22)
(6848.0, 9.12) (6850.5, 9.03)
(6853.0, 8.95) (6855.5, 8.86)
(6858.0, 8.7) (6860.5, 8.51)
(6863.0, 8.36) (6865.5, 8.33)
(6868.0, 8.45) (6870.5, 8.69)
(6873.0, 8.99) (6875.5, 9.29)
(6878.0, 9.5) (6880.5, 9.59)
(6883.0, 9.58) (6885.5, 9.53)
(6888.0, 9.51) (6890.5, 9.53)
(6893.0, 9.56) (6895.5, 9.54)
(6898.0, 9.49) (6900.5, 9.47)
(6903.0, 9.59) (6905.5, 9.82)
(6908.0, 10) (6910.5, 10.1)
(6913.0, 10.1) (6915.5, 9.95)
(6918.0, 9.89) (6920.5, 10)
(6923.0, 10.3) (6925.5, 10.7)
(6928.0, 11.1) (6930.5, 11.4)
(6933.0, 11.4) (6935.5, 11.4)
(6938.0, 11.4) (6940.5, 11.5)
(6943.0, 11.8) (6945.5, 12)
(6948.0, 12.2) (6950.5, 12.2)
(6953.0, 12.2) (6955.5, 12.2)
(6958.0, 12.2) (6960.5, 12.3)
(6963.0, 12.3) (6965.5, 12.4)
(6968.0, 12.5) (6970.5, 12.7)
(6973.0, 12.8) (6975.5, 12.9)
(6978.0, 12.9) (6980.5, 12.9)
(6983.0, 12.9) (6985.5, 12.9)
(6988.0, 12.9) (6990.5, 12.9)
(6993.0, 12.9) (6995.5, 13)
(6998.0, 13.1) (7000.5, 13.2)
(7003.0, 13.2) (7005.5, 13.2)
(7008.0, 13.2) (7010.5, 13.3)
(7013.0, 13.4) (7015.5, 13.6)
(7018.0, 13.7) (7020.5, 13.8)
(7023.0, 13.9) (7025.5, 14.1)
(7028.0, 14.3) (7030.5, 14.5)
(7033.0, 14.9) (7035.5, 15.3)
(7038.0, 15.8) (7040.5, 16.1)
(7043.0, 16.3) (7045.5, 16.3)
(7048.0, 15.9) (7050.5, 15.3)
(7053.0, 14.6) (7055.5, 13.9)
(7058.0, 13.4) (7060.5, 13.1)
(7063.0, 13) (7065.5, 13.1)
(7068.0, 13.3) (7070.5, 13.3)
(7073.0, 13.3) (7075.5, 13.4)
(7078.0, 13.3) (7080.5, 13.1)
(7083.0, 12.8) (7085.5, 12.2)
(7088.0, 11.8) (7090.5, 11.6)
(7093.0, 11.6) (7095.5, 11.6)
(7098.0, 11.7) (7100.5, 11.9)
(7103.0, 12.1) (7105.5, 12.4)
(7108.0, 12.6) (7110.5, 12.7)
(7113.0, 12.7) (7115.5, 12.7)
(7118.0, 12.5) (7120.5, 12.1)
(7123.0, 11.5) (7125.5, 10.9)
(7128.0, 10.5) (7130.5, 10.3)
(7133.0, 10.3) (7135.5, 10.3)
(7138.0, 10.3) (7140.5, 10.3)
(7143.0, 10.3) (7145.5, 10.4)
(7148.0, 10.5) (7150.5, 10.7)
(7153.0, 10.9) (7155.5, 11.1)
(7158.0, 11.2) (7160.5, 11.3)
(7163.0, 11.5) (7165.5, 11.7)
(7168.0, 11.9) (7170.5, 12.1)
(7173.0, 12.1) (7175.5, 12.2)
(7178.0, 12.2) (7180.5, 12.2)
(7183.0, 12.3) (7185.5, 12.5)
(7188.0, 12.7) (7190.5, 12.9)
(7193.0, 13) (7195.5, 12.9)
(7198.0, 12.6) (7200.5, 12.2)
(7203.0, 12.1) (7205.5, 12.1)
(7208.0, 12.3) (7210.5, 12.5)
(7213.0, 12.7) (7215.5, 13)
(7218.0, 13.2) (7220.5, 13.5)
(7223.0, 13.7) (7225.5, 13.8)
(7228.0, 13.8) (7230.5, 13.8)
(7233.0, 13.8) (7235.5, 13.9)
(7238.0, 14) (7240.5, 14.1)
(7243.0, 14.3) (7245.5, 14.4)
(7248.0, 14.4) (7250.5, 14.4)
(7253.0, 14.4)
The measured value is 0.16 mag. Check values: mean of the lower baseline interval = 10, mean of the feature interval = 8.99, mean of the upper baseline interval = 11.4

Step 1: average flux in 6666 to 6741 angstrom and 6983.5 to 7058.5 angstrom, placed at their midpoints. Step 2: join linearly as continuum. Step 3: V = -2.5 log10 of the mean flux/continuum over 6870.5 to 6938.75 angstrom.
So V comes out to 0.26 mag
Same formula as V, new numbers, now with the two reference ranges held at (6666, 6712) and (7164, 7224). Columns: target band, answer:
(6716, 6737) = 0.147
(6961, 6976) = -0.073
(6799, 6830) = 0.239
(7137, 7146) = 0.194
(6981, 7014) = -0.107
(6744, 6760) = 0.186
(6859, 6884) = 0.268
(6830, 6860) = 0.242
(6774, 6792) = 0.209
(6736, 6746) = 0.145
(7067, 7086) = -0.086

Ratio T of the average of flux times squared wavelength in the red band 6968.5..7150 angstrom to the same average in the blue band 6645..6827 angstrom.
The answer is 1.4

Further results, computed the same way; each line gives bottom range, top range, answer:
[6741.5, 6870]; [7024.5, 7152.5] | 1.52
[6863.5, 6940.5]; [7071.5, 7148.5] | 1.26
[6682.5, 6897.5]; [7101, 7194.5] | 1.37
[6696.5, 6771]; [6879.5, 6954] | 1.14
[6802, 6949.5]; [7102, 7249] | 1.38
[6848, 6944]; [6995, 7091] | 1.48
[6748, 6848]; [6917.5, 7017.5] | 1.41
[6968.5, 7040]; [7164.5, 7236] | 1.00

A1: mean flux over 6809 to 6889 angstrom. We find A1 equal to 9.02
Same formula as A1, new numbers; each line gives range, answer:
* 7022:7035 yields 14.4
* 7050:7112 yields 12.8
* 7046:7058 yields 14.9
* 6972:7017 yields 13.1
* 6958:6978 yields 12.6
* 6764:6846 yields 9.15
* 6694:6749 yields 9.94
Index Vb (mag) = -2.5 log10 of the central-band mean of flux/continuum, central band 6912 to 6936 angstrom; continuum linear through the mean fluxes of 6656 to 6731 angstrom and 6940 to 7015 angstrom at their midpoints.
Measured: 0.16 mag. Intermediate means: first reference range 10.6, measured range 10.6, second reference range 12.7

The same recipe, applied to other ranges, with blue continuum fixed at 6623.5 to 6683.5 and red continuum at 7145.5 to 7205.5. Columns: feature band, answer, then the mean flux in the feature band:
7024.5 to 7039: -0.24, 14.8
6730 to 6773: 0.24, 9.48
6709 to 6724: 0.22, 9.7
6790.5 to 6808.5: 0.30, 9.04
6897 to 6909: 0.22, 9.67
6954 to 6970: -0.04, 12.3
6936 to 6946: 0.02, 11.6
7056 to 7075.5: -0.12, 13.3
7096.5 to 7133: 0.01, 11.8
